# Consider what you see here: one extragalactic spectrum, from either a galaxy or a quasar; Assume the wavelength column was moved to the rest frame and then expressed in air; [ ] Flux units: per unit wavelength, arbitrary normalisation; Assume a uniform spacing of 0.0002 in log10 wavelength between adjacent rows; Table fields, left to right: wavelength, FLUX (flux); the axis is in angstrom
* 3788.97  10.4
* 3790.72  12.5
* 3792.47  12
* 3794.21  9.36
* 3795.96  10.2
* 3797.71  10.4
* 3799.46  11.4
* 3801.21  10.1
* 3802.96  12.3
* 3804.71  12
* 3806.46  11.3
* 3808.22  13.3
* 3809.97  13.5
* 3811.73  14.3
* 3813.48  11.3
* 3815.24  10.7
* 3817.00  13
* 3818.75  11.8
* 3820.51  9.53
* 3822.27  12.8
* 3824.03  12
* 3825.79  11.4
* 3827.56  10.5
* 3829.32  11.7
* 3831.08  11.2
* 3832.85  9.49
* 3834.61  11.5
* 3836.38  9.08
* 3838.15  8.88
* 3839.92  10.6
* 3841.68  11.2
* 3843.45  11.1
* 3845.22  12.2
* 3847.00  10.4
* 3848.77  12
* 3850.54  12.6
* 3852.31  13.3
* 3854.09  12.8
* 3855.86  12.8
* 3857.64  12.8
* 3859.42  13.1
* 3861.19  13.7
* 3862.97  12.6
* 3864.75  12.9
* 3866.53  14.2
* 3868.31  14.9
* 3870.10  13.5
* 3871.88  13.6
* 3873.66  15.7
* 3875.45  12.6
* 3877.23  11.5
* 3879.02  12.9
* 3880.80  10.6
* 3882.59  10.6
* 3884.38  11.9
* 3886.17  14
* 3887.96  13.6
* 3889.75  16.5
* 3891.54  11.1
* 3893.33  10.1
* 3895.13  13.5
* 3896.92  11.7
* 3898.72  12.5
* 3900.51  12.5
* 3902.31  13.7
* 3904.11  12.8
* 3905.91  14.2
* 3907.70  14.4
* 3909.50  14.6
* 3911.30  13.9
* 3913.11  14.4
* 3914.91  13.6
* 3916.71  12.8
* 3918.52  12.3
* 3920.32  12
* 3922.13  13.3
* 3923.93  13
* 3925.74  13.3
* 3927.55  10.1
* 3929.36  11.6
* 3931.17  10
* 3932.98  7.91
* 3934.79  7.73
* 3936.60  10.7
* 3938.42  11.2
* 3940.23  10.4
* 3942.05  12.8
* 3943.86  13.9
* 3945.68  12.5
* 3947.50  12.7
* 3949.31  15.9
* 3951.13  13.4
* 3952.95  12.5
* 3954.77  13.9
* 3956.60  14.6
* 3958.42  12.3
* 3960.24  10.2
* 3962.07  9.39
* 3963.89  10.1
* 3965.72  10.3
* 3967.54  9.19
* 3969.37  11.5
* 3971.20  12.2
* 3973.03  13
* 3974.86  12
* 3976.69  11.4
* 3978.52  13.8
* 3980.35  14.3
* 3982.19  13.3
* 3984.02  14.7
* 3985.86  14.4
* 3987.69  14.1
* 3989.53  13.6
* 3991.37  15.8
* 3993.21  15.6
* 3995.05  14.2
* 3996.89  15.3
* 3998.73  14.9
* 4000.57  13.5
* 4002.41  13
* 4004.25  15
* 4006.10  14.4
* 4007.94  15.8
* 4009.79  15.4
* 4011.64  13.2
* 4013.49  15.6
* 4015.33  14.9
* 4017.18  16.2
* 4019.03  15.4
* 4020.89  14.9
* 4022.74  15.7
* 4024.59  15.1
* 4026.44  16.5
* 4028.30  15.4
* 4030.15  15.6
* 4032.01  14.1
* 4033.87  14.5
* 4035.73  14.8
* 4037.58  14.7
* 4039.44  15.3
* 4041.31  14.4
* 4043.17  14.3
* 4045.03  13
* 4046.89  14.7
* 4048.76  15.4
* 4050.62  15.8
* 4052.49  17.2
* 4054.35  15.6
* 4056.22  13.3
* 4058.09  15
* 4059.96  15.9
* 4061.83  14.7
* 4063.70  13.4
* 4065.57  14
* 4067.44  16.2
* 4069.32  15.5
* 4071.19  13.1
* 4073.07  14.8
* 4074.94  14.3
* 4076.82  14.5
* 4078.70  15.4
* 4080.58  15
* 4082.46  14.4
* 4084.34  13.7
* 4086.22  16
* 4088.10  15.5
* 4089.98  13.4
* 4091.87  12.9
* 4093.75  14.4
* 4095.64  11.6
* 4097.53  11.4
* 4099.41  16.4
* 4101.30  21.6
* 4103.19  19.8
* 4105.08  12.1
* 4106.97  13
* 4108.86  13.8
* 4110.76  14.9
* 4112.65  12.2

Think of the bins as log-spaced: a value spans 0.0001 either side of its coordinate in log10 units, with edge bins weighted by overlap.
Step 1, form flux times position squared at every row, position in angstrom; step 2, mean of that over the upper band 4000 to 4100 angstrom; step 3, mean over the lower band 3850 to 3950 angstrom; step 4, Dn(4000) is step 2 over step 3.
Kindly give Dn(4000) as 1.25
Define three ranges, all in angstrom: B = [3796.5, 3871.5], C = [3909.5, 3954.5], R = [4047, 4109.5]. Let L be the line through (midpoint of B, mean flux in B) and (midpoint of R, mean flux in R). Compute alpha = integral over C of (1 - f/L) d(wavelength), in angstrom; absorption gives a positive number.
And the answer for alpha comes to 2.9 angstrom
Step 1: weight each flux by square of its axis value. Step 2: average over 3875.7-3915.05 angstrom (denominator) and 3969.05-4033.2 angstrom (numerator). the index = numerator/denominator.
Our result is 1.18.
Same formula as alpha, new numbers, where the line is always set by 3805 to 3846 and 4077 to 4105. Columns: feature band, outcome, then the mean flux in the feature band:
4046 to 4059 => -0.7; 15.3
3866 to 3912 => -3.1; 13.1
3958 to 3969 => 2.5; 10.2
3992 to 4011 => -1.3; 14.7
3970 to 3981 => 0.6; 12.7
